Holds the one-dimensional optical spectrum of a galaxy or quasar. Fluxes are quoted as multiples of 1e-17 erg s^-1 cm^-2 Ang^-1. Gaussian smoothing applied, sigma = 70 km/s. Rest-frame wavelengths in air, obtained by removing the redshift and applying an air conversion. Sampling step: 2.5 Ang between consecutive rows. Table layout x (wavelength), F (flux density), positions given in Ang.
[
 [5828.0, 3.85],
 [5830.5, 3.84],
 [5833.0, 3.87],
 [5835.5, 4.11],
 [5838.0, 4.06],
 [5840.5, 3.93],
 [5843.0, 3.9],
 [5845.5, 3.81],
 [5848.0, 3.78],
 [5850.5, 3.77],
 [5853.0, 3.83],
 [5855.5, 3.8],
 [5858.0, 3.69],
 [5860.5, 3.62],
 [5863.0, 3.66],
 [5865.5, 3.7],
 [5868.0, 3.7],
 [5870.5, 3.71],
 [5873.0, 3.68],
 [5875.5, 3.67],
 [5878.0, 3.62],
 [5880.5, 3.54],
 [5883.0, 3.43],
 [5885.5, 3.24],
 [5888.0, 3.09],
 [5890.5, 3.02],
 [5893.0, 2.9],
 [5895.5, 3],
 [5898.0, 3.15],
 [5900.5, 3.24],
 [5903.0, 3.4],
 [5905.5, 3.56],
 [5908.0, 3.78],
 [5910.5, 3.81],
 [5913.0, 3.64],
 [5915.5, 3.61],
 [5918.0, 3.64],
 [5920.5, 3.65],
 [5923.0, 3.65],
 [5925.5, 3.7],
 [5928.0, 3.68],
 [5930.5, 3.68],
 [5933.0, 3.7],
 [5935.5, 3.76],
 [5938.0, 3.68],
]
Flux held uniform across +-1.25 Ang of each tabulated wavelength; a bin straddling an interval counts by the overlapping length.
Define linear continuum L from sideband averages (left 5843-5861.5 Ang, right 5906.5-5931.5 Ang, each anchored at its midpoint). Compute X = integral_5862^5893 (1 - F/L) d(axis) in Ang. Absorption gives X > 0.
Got 2.14 Ang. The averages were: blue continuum 3.77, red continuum 3.68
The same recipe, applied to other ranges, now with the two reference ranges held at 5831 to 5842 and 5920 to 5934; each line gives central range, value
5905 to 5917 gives 0.1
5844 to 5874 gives 1.3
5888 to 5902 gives 2.6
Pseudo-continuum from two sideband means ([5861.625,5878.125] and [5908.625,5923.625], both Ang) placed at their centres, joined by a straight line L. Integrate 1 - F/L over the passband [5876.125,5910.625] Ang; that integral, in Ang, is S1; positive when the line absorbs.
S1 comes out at 3.2 Ang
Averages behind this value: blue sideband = 3.68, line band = 3.33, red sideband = 3.67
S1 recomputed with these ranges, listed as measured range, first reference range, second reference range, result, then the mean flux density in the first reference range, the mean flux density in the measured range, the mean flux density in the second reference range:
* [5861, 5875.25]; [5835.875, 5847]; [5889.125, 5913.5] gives -0.1 Ang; 3.94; 3.68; 3.34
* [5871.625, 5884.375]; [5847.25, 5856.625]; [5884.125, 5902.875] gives -0.8 Ang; 3.8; 3.59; 3.11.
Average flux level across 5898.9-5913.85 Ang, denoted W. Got 3.56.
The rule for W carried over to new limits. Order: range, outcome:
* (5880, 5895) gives 3.18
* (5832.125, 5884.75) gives 3.75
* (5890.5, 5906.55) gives 3.19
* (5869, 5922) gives 3.45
